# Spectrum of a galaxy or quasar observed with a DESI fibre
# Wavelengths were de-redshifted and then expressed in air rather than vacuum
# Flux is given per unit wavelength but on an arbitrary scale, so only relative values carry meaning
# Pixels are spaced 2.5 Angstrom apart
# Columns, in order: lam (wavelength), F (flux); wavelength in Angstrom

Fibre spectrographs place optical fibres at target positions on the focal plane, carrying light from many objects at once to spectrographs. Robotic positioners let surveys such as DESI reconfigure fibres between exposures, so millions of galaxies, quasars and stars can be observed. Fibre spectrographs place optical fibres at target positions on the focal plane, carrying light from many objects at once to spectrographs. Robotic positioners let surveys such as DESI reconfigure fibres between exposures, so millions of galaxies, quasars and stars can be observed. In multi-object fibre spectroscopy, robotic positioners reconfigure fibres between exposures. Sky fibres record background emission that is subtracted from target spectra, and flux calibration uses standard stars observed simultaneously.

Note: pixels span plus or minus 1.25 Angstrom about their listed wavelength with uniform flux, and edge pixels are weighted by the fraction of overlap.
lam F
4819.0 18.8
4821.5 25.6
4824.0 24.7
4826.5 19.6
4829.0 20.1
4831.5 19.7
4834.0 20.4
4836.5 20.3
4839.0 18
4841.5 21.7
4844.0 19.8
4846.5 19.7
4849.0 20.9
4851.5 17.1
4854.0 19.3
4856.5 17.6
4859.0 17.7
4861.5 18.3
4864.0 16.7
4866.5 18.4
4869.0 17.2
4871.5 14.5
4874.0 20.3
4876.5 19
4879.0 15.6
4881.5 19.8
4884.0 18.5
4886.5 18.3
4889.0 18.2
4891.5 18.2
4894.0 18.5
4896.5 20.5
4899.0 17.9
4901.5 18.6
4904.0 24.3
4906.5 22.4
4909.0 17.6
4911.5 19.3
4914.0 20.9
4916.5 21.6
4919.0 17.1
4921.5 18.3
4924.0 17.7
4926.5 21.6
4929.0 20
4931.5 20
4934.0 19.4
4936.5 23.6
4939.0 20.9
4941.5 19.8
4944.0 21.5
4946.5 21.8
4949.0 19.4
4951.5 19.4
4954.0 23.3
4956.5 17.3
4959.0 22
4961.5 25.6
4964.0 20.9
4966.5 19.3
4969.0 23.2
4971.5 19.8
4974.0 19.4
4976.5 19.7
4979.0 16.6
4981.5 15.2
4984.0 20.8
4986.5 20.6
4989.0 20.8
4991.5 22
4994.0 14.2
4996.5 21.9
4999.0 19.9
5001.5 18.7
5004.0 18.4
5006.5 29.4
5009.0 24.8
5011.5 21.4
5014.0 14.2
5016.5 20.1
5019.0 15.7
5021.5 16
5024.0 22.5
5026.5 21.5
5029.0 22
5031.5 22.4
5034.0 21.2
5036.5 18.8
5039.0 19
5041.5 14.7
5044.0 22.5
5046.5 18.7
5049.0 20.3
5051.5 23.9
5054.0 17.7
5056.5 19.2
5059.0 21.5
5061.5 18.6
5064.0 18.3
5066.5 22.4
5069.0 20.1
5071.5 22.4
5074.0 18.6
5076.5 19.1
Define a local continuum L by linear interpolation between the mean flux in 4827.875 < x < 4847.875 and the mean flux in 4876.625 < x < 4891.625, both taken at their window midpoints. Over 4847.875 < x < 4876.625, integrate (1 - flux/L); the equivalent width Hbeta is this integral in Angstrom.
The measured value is 1.5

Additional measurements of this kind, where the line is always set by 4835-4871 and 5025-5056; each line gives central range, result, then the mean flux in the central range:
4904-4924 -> -0.6 Angstrom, 19.8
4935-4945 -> -1.0 Angstrom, 21.4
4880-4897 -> 0.2 Angstrom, 18.7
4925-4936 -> -0.6 Angstrom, 20.4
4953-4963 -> -1.3 Angstrom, 22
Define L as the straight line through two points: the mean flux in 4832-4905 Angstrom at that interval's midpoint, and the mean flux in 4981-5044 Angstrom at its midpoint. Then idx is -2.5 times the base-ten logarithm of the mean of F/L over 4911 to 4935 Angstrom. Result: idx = -0.021 mag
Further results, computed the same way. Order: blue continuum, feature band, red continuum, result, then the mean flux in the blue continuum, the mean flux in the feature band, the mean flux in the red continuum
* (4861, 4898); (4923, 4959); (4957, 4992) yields -0.051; 18.1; 20.5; 20.3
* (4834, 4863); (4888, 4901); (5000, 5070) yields 0.042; 19.2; 18.7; 20.1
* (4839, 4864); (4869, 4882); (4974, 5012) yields 0.089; 18.9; 17.7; 20.2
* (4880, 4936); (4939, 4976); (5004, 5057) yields -0.057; 19.5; 20.9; 20.3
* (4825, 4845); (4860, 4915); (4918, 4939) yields 0.064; 20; 18.8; 19.8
